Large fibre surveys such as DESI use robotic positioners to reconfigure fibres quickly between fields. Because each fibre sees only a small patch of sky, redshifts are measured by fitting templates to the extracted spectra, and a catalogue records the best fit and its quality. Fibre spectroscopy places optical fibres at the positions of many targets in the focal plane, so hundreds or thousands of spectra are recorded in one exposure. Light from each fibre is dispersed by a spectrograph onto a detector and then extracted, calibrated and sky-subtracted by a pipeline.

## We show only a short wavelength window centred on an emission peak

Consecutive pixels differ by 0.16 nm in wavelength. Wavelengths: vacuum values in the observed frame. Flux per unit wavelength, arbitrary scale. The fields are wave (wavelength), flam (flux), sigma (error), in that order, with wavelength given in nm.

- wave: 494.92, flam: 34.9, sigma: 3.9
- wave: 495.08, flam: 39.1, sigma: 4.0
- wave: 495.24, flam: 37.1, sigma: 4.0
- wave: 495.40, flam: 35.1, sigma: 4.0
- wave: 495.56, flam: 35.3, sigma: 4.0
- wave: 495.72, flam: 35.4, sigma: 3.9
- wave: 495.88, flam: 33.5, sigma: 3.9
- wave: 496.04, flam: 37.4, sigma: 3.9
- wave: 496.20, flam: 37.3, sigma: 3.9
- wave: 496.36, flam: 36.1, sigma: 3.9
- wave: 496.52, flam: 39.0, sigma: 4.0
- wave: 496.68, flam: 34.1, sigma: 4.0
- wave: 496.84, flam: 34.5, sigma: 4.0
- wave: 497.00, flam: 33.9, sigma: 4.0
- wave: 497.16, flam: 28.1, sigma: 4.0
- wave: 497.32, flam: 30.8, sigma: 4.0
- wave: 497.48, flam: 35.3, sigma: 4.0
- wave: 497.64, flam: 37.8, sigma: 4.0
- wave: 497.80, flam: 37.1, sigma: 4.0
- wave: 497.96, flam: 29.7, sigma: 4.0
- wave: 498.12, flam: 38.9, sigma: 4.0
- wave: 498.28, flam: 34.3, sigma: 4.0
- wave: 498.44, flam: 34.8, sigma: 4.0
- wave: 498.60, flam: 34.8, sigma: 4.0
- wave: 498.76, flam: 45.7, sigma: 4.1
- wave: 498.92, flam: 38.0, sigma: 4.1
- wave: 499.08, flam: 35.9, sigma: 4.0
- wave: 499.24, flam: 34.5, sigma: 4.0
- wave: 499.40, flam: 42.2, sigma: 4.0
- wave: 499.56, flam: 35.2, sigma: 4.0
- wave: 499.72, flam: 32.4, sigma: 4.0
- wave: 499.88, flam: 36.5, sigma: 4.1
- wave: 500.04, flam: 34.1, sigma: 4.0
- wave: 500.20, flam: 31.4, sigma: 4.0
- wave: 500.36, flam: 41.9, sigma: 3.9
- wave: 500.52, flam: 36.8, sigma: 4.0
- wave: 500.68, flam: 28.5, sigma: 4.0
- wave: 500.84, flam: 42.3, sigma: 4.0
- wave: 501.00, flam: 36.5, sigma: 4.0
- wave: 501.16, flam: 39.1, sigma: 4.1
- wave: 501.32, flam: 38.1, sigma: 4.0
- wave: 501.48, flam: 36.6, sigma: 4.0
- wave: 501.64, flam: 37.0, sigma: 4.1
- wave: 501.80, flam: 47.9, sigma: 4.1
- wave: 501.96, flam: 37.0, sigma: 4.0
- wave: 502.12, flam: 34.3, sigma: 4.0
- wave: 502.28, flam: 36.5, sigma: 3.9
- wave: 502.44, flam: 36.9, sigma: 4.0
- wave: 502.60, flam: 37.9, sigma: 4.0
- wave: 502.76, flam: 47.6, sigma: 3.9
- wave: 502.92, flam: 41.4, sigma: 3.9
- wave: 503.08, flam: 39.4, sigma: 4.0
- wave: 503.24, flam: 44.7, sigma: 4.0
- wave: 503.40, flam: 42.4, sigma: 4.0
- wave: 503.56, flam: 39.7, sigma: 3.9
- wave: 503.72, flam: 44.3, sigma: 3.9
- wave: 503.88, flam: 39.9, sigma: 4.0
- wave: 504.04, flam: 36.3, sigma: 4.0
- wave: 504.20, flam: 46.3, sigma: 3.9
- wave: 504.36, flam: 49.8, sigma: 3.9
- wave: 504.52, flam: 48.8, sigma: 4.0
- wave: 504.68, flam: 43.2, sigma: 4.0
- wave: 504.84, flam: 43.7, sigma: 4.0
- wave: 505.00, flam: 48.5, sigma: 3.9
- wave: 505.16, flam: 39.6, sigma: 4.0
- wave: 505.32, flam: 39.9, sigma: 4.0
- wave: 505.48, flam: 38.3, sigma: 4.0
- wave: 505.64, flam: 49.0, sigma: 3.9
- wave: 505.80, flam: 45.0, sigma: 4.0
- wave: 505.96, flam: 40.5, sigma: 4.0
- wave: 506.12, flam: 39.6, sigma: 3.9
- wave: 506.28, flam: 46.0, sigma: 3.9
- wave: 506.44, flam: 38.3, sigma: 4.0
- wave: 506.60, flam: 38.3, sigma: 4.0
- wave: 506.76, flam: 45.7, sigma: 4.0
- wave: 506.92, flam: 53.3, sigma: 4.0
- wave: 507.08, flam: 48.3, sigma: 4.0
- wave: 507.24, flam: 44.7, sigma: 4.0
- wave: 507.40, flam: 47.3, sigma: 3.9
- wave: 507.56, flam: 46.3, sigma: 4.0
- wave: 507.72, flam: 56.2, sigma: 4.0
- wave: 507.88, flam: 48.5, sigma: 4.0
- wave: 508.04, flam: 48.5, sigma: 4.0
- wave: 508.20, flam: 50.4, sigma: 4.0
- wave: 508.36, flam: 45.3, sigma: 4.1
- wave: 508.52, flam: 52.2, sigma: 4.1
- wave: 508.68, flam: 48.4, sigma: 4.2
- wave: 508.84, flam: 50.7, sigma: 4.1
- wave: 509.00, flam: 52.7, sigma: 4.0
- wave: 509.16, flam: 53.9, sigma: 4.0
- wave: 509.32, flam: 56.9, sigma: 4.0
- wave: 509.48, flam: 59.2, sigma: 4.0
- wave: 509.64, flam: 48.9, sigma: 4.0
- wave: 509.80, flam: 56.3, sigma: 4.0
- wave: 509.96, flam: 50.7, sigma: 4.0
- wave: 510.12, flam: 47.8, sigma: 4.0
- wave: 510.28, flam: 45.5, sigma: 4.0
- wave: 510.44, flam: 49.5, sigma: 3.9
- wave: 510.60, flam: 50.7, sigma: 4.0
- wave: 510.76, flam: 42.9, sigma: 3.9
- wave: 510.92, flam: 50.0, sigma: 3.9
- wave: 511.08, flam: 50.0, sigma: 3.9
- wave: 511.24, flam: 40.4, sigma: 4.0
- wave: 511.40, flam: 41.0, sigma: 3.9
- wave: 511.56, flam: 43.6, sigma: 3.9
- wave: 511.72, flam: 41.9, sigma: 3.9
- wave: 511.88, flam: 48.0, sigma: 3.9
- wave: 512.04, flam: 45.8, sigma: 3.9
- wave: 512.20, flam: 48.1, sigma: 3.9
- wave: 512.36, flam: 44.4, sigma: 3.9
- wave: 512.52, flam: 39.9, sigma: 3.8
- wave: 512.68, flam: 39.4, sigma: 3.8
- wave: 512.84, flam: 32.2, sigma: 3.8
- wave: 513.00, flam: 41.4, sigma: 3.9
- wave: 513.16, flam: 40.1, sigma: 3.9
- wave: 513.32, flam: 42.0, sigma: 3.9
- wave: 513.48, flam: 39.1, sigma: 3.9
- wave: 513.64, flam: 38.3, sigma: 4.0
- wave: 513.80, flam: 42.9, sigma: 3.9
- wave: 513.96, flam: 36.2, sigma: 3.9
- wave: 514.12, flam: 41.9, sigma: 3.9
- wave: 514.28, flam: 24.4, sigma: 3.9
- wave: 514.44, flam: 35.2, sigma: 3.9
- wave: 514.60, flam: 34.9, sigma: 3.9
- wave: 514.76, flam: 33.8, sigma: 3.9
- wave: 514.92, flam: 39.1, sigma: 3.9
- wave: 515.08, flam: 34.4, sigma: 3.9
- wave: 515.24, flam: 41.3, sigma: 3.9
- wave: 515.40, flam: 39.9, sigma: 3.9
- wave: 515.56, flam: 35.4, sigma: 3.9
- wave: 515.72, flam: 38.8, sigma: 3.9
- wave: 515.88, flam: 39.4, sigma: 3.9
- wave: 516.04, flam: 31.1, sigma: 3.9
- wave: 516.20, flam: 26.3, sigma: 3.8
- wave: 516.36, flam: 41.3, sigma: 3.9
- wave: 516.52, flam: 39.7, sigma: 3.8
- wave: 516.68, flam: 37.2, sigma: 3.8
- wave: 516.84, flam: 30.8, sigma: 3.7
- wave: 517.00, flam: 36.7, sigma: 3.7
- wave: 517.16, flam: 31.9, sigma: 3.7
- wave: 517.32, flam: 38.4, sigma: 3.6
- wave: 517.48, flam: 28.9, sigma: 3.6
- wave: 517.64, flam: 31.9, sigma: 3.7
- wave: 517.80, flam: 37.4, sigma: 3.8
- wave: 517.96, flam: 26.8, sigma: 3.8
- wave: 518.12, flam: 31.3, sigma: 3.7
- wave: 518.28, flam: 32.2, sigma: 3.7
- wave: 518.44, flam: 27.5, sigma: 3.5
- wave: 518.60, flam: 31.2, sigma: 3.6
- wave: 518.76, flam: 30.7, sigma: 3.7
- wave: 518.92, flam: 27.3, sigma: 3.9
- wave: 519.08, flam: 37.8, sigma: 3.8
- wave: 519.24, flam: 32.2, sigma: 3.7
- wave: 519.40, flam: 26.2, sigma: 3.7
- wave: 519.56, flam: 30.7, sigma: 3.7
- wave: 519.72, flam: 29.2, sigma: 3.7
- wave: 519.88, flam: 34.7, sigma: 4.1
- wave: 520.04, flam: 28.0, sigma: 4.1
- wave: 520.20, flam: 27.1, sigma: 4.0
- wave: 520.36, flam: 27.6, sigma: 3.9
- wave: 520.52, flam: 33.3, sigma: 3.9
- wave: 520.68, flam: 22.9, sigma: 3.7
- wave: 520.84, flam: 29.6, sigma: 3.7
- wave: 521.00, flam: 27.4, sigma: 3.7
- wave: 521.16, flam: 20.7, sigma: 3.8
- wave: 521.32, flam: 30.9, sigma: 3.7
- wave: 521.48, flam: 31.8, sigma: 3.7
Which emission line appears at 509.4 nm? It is C III] 1909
